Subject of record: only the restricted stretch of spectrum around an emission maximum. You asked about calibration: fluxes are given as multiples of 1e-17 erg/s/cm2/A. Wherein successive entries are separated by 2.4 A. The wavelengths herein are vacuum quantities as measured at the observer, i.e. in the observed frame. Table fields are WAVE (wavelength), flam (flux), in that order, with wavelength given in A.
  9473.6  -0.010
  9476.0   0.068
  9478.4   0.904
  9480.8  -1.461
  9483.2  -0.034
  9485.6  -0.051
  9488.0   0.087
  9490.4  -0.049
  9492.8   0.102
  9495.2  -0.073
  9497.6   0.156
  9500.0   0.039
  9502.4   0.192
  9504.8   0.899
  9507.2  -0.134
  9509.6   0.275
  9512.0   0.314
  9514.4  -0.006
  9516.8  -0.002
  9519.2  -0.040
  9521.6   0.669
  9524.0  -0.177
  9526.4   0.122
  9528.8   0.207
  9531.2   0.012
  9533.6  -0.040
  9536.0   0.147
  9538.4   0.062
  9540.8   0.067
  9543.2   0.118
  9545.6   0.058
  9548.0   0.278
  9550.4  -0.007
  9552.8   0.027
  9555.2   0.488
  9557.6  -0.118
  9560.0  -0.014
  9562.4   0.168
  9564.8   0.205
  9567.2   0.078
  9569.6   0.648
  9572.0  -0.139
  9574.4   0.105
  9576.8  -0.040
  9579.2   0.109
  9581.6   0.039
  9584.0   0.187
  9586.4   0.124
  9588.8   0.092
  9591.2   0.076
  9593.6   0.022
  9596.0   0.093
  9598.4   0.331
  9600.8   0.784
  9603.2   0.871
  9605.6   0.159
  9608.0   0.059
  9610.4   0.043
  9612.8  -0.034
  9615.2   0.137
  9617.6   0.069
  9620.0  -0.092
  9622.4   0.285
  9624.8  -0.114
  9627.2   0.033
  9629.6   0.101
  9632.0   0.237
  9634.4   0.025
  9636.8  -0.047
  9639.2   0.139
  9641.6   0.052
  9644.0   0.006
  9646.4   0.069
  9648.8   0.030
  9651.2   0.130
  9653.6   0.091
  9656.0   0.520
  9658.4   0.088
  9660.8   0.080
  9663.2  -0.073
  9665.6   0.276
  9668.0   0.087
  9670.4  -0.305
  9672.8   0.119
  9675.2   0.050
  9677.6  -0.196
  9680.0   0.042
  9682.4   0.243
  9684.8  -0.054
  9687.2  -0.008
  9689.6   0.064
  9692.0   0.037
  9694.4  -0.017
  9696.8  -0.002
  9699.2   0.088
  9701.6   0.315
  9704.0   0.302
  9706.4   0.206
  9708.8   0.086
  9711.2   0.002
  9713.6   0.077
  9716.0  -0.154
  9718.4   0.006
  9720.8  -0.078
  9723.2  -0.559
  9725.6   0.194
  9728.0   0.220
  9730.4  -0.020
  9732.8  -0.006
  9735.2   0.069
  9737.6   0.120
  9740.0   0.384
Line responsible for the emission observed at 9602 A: [O III]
